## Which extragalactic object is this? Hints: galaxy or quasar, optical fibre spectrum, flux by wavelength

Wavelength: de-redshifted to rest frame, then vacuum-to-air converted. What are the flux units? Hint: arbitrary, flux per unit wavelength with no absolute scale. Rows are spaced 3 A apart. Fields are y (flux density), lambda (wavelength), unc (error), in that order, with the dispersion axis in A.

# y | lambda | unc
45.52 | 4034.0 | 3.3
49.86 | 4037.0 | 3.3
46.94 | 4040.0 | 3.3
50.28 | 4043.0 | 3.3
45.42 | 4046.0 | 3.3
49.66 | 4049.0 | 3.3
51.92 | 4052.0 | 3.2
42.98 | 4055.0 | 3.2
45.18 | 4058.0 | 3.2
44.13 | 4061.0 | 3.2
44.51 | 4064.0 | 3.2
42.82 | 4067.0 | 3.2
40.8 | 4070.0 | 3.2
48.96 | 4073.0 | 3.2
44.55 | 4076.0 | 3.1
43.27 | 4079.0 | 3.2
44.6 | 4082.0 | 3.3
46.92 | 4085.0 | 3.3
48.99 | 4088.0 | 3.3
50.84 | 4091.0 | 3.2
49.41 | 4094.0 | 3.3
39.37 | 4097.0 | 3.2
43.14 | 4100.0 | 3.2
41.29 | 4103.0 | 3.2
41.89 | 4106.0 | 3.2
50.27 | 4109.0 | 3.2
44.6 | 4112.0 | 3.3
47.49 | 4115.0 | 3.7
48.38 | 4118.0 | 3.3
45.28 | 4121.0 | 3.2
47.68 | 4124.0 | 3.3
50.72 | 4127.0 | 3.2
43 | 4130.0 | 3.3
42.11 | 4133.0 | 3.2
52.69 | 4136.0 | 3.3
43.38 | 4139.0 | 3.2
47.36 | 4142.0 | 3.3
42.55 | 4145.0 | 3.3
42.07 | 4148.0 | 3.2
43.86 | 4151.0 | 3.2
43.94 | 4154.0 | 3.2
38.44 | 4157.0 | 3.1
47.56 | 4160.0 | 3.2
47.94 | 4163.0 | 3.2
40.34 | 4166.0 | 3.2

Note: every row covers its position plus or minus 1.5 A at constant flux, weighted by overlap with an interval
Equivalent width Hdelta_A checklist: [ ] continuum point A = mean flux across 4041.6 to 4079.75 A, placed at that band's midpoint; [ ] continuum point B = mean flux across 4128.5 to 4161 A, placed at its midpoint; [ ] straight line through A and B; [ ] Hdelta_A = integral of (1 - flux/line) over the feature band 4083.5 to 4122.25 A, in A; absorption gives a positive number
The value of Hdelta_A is -0.9 A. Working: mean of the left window 45.8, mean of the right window 44.2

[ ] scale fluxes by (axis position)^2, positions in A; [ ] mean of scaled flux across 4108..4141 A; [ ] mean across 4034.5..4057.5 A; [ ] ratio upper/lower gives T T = 1.02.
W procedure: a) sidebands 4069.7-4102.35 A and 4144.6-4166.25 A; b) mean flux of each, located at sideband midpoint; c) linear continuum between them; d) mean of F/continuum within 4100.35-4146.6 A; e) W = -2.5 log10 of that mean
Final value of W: -0.032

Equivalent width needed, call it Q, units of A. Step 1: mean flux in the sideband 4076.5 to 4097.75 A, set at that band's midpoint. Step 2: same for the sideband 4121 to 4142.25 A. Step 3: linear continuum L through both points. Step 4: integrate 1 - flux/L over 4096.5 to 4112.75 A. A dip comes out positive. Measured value 1.0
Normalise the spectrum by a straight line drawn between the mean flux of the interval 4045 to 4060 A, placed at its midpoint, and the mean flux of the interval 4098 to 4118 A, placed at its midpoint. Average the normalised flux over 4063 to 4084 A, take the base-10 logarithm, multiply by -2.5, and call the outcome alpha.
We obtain 0.046 mag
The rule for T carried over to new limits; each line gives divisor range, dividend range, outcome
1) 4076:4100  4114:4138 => 1.04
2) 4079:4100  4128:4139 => 1.01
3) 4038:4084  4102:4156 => 1.03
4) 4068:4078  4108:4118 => 1.08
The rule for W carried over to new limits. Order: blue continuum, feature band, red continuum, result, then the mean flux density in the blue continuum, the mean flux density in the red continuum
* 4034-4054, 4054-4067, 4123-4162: 0.09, 48.6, 45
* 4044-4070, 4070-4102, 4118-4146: 0.00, 45.6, 46.3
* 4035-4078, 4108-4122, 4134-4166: -0.04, 46.2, 44.7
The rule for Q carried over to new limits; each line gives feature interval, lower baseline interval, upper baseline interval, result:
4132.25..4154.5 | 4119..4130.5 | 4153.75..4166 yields 0.3 A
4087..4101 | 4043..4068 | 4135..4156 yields -0.2 A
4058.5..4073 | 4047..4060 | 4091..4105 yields 0.8 A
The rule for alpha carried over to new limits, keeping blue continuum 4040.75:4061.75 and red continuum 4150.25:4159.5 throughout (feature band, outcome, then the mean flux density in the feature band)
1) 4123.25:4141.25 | -0.073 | 46.6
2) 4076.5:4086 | 0.025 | 44.8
